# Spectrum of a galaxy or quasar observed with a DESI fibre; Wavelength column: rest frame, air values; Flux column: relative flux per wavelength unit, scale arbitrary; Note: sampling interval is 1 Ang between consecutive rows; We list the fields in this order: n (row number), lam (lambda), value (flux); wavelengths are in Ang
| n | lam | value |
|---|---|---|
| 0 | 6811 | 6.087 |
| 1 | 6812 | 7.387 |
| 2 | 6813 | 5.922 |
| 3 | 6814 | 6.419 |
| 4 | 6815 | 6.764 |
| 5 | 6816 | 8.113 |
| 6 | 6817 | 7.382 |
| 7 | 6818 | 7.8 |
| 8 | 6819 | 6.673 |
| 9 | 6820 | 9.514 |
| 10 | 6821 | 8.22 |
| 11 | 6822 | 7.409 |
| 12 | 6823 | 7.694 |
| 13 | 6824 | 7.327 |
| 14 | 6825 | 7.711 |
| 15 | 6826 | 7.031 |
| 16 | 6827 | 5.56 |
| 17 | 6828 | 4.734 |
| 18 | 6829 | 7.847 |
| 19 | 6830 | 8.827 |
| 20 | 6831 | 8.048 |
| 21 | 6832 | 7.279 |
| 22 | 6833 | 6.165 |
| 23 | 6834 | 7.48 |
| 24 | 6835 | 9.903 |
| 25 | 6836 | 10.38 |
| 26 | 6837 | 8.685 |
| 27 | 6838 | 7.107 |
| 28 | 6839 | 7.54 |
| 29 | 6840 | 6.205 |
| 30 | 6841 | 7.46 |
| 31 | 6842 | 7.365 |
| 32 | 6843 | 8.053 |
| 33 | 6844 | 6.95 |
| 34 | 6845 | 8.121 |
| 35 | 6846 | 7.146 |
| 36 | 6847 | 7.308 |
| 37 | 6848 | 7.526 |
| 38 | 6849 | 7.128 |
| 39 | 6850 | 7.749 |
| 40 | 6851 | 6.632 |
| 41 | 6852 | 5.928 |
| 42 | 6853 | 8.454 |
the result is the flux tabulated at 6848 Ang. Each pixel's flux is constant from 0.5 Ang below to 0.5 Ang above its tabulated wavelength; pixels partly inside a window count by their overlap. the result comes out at 7.526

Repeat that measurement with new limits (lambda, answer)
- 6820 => 9.514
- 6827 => 5.56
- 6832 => 7.279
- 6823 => 7.694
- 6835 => 9.903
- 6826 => 7.031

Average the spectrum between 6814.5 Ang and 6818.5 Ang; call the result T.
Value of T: 7.51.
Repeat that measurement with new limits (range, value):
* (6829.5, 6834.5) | 7.56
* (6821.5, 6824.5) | 7.48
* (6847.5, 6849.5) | 7.33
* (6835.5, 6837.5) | 9.53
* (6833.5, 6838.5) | 8.71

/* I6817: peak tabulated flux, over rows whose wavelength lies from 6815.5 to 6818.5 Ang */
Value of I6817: 8.113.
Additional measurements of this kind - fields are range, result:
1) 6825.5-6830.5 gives 8.827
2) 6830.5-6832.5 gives 8.048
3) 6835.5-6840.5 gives 10.38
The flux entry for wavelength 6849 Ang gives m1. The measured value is 7.128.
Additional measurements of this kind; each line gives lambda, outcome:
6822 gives 7.409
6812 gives 7.387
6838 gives 7.107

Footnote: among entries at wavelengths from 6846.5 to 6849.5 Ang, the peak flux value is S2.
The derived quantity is 7.526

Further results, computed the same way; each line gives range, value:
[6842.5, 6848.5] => 8.121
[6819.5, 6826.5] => 9.514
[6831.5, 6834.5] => 7.48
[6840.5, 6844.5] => 8.053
